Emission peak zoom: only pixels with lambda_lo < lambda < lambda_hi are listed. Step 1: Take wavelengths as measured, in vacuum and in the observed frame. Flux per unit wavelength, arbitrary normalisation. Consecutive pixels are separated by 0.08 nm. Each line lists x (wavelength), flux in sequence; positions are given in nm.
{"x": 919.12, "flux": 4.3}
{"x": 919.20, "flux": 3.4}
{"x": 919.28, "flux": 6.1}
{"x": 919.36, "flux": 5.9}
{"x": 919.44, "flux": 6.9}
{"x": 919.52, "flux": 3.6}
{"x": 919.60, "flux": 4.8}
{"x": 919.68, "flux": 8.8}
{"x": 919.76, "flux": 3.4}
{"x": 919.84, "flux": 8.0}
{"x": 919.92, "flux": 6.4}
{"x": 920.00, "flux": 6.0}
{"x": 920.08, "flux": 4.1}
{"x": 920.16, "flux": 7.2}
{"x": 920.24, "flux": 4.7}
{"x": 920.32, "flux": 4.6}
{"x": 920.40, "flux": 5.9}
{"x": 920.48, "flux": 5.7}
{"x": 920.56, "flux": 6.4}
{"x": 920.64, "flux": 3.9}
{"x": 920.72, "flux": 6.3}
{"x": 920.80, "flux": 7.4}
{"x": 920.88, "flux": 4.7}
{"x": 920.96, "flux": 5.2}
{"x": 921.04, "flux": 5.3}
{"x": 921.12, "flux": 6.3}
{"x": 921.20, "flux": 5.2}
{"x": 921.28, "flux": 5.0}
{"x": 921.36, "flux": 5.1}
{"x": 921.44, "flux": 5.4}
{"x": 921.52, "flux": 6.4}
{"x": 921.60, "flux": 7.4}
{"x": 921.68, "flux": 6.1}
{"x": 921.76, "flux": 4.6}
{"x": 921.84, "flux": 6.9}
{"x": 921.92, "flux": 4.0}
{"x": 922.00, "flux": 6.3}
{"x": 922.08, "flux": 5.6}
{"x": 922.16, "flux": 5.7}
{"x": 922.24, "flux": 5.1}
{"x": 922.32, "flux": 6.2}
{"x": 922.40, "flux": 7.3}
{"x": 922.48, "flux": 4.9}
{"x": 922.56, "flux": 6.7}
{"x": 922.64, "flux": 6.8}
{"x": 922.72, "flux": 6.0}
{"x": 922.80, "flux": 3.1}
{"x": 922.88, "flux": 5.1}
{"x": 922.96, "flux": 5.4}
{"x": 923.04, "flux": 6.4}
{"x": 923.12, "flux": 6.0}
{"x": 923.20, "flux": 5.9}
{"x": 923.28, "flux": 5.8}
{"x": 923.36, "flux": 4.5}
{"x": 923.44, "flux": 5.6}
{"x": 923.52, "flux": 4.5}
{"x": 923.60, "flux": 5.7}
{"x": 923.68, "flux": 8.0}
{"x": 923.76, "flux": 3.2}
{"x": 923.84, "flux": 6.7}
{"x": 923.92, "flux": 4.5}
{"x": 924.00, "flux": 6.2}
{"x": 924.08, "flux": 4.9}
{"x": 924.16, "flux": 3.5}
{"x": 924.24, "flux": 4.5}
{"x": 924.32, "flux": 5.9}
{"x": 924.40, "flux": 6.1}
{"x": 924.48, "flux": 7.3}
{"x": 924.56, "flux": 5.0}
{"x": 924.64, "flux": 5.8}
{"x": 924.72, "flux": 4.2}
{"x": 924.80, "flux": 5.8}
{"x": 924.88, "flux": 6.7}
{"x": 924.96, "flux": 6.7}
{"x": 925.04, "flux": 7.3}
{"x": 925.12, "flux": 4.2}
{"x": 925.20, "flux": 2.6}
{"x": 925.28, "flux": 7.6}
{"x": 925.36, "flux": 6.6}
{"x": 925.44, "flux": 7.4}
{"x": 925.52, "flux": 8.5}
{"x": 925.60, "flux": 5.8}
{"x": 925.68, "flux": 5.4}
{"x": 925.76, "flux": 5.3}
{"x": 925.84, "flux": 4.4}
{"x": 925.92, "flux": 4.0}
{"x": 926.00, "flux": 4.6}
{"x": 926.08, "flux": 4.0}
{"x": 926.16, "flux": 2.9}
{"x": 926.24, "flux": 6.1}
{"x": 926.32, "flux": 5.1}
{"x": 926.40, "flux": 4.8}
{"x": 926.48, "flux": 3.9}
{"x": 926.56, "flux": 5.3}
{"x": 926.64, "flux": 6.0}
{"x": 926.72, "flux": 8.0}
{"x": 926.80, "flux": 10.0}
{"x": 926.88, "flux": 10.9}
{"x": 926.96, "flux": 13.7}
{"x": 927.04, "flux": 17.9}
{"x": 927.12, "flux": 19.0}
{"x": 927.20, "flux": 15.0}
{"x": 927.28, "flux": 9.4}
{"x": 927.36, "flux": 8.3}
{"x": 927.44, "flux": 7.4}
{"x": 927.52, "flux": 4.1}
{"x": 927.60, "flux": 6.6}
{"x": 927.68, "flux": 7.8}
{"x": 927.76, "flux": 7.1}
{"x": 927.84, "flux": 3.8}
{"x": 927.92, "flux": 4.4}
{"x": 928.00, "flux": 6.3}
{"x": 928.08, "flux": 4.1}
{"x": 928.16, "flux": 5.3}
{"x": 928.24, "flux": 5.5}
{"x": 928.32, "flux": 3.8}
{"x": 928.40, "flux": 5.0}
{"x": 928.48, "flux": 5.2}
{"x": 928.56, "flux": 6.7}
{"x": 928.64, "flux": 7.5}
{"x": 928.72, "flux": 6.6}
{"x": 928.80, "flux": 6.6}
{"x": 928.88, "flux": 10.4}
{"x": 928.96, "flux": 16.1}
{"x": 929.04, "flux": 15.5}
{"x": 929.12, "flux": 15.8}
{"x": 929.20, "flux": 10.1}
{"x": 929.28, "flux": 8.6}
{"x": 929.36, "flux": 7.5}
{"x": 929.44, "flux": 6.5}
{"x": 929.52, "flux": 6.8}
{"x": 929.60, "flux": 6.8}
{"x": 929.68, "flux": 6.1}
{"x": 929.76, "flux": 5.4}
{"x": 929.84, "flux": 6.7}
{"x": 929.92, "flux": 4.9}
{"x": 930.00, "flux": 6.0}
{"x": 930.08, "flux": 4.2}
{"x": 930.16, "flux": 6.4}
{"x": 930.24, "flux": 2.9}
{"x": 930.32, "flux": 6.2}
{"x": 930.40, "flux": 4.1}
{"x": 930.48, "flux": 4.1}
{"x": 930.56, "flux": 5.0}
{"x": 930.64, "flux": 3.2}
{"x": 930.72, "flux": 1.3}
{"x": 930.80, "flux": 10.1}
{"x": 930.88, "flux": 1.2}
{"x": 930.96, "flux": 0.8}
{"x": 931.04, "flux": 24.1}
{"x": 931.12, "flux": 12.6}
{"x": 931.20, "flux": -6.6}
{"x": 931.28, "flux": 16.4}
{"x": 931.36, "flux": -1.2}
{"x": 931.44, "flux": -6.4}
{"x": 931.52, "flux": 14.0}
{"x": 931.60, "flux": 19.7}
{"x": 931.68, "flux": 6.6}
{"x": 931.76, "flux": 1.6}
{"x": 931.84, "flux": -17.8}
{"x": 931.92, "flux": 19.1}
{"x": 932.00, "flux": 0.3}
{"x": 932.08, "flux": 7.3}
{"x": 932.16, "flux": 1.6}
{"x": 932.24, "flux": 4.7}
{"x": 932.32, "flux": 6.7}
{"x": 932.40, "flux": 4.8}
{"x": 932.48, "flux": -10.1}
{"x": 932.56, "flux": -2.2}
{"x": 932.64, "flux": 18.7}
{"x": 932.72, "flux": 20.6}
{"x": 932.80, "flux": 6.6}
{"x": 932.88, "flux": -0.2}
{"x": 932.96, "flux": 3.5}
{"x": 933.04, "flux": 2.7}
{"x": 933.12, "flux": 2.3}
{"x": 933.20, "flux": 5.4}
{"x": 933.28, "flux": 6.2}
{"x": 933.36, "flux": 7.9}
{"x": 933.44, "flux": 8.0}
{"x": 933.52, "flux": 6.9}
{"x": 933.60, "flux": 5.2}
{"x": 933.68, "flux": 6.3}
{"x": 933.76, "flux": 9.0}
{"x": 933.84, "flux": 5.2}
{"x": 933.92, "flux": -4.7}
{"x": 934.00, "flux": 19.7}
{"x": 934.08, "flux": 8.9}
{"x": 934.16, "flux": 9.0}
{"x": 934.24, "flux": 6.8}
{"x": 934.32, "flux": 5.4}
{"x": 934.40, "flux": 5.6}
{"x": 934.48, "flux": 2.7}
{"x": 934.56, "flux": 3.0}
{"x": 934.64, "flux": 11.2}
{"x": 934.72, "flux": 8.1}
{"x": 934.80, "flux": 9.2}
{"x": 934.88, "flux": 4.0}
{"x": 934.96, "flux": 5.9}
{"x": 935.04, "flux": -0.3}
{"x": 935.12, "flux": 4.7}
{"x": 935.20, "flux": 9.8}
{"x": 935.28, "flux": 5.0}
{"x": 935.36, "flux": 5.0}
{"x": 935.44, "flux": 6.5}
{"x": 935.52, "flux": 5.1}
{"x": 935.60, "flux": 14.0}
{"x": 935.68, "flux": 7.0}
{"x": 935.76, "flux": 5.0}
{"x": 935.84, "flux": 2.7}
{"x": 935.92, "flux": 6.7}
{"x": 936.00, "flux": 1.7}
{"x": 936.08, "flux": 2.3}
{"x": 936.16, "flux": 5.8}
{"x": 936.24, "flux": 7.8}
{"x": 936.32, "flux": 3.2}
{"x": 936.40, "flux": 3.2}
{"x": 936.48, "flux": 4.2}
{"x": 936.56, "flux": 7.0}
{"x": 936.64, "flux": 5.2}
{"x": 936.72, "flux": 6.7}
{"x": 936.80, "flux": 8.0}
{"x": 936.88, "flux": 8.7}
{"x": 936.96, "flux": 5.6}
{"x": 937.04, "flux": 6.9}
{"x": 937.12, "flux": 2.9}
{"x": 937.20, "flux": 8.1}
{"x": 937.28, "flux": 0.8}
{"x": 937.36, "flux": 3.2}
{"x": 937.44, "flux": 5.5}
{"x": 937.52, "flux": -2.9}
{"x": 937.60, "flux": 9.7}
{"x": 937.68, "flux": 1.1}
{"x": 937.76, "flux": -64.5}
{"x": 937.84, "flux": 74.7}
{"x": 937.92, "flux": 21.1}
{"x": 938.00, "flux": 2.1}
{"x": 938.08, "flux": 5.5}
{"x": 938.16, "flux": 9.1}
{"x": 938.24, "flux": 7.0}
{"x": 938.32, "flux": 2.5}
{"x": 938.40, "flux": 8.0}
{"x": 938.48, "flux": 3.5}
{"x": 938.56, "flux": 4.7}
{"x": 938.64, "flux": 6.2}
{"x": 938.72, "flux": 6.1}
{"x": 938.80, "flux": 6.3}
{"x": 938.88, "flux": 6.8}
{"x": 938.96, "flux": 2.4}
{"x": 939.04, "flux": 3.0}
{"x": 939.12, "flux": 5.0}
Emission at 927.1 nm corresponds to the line [S II] 6716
